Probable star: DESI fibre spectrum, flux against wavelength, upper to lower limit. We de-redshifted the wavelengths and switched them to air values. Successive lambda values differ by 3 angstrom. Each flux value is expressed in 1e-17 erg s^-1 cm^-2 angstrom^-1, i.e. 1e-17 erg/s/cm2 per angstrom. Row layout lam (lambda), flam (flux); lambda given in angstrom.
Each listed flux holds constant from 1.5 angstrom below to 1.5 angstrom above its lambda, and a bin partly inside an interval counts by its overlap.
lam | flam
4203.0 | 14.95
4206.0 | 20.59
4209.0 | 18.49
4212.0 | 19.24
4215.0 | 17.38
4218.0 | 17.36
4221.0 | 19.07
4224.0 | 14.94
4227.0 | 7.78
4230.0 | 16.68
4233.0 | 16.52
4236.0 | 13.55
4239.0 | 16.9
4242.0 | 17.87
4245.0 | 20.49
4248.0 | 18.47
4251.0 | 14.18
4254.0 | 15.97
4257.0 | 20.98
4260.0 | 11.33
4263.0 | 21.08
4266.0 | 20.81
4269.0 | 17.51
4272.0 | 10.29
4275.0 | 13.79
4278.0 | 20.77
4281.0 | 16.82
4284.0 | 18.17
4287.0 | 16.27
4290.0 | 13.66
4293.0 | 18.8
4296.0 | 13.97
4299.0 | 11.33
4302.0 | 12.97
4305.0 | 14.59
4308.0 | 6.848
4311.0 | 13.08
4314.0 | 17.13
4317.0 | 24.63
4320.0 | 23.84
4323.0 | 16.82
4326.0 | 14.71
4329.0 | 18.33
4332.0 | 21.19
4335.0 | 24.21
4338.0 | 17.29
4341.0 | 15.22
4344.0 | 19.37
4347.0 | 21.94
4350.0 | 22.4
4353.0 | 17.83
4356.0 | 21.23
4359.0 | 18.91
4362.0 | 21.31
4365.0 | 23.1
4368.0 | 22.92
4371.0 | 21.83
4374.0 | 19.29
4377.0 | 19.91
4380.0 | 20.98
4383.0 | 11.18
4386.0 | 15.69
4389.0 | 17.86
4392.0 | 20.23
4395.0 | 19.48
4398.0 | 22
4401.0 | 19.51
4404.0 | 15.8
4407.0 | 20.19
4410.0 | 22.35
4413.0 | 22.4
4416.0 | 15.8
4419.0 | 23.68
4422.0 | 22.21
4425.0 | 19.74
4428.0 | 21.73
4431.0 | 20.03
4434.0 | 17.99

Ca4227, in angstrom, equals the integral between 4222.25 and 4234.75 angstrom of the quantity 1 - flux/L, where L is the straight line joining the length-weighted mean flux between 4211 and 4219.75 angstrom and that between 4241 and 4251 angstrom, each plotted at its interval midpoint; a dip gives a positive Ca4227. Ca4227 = 2.8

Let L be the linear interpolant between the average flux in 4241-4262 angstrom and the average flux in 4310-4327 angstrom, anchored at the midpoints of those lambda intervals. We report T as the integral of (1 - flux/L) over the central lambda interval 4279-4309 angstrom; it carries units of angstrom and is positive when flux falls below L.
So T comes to 5.8 angstrom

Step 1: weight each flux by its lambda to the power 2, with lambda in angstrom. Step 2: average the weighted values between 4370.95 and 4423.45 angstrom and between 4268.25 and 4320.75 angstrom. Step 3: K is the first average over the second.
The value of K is 1.30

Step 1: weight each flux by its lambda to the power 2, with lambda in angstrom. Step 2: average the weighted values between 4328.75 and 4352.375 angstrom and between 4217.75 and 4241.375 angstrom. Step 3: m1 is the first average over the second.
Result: 1.4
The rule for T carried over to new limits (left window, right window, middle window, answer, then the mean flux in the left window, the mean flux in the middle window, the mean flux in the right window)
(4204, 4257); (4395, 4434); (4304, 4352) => 1.2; 16.9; 18.3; 20.3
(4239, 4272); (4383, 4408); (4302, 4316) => 3.5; 17.5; 13.3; 18.4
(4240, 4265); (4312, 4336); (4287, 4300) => 2.8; 17.6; 14.8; 19.9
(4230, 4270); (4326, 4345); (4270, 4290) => 2.2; 17.3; 15.9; 18.9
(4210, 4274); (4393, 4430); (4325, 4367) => -2.1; 16.6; 19.9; 20.4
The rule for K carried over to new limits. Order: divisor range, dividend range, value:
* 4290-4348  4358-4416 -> 1.19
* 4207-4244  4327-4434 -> 1.30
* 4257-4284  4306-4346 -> 1.09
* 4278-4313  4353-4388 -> 1.39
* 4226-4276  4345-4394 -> 1.29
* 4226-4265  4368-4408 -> 1.23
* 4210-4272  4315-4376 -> 1.27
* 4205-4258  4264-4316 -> 0.92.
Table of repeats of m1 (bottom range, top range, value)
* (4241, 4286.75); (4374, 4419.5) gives 1.18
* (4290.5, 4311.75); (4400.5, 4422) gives 1.62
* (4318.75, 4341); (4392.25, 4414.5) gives 1.09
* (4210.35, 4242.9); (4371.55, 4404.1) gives 1.24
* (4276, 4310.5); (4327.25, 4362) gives 1.37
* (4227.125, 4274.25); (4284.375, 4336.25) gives 1.03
